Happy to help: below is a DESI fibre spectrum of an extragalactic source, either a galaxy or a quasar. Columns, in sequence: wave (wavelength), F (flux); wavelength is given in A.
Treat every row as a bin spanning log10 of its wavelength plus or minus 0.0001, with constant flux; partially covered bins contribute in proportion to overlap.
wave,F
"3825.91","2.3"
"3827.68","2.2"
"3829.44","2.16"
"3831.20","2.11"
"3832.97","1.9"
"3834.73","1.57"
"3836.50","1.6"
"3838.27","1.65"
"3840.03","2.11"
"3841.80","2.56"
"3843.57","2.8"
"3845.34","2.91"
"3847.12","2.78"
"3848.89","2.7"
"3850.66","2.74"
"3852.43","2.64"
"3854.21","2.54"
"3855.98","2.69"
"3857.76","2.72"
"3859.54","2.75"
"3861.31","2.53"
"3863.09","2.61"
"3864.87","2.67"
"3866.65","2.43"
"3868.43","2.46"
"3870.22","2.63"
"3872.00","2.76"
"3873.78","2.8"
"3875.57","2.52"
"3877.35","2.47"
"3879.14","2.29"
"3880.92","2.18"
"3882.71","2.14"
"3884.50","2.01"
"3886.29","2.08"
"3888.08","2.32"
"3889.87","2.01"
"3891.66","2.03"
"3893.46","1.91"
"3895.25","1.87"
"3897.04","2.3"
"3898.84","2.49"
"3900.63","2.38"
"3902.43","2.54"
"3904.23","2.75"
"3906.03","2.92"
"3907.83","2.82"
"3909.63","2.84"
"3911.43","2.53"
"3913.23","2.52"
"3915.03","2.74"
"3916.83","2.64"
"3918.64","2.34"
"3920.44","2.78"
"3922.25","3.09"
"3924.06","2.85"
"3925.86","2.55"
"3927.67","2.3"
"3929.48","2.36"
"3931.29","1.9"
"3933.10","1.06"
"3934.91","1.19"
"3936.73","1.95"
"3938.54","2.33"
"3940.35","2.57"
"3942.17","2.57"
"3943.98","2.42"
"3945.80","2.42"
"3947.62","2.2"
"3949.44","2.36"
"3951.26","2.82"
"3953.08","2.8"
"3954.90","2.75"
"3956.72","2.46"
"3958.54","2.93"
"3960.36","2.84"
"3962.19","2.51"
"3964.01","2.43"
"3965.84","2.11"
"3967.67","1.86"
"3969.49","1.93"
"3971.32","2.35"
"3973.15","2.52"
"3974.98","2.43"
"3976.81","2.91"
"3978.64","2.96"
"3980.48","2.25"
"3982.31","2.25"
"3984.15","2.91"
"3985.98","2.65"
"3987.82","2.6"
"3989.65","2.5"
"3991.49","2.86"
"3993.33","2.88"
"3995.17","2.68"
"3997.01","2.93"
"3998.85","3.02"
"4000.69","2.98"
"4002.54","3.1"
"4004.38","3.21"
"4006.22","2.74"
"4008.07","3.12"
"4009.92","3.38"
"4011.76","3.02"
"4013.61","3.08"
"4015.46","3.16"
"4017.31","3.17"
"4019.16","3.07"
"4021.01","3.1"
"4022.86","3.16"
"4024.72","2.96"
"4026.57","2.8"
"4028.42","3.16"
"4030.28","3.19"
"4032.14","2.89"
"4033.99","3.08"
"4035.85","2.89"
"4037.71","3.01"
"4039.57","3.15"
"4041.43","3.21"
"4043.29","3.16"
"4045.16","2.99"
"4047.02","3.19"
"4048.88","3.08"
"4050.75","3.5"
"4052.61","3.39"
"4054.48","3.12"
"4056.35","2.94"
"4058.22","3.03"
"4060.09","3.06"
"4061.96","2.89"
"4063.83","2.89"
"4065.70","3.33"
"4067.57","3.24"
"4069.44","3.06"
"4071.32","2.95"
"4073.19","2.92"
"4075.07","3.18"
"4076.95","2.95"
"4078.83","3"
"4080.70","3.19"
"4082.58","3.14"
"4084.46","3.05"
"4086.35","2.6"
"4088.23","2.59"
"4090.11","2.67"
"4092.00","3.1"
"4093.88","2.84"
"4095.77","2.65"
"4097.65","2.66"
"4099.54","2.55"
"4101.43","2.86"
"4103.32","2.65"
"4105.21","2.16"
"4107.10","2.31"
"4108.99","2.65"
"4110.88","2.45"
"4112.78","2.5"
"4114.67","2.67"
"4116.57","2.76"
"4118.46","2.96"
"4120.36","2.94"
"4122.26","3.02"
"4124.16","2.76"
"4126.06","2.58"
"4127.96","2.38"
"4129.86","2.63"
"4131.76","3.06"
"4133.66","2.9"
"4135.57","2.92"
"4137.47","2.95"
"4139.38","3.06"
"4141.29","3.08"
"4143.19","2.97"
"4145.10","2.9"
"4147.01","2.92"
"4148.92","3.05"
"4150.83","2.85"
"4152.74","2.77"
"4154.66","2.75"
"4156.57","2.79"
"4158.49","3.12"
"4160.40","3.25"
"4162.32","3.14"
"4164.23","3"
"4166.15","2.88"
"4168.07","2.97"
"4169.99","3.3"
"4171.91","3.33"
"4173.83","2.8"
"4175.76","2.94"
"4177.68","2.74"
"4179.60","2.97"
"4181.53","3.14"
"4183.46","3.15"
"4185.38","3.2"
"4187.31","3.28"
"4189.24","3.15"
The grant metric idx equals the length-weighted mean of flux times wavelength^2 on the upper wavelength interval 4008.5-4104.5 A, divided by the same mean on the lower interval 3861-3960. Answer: 1.3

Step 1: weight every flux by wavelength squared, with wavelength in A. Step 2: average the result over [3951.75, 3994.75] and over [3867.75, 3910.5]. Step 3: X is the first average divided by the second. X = 1.11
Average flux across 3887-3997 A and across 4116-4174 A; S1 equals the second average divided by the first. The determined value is 1.19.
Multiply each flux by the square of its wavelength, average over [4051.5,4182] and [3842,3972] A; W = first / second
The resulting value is 1.31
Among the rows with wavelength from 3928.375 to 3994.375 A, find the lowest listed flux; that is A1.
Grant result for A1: 1.06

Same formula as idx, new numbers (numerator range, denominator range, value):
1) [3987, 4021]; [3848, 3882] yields 1.24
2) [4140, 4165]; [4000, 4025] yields 1.03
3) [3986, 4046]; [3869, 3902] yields 1.40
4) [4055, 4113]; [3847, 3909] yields 1.28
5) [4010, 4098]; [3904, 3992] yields 1.29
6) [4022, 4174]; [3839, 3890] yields 1.31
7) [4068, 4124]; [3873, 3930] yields 1.26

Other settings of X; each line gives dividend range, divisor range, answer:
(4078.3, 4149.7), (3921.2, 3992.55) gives 1.24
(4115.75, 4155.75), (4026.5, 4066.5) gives 0.97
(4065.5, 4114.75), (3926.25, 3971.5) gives 1.31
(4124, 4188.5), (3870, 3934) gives 1.40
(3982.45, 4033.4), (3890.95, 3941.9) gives 1.31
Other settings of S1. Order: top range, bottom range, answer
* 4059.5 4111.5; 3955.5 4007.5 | 1.08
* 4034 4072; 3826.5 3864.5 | 1.29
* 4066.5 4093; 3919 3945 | 1.30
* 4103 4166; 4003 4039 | 0.92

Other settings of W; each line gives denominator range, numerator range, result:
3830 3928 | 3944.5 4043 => 1.21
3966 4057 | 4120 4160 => 1.06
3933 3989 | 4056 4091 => 1.30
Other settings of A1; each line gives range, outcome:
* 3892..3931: 1.87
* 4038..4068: 2.89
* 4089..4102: 2.55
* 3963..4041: 1.86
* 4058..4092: 2.59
